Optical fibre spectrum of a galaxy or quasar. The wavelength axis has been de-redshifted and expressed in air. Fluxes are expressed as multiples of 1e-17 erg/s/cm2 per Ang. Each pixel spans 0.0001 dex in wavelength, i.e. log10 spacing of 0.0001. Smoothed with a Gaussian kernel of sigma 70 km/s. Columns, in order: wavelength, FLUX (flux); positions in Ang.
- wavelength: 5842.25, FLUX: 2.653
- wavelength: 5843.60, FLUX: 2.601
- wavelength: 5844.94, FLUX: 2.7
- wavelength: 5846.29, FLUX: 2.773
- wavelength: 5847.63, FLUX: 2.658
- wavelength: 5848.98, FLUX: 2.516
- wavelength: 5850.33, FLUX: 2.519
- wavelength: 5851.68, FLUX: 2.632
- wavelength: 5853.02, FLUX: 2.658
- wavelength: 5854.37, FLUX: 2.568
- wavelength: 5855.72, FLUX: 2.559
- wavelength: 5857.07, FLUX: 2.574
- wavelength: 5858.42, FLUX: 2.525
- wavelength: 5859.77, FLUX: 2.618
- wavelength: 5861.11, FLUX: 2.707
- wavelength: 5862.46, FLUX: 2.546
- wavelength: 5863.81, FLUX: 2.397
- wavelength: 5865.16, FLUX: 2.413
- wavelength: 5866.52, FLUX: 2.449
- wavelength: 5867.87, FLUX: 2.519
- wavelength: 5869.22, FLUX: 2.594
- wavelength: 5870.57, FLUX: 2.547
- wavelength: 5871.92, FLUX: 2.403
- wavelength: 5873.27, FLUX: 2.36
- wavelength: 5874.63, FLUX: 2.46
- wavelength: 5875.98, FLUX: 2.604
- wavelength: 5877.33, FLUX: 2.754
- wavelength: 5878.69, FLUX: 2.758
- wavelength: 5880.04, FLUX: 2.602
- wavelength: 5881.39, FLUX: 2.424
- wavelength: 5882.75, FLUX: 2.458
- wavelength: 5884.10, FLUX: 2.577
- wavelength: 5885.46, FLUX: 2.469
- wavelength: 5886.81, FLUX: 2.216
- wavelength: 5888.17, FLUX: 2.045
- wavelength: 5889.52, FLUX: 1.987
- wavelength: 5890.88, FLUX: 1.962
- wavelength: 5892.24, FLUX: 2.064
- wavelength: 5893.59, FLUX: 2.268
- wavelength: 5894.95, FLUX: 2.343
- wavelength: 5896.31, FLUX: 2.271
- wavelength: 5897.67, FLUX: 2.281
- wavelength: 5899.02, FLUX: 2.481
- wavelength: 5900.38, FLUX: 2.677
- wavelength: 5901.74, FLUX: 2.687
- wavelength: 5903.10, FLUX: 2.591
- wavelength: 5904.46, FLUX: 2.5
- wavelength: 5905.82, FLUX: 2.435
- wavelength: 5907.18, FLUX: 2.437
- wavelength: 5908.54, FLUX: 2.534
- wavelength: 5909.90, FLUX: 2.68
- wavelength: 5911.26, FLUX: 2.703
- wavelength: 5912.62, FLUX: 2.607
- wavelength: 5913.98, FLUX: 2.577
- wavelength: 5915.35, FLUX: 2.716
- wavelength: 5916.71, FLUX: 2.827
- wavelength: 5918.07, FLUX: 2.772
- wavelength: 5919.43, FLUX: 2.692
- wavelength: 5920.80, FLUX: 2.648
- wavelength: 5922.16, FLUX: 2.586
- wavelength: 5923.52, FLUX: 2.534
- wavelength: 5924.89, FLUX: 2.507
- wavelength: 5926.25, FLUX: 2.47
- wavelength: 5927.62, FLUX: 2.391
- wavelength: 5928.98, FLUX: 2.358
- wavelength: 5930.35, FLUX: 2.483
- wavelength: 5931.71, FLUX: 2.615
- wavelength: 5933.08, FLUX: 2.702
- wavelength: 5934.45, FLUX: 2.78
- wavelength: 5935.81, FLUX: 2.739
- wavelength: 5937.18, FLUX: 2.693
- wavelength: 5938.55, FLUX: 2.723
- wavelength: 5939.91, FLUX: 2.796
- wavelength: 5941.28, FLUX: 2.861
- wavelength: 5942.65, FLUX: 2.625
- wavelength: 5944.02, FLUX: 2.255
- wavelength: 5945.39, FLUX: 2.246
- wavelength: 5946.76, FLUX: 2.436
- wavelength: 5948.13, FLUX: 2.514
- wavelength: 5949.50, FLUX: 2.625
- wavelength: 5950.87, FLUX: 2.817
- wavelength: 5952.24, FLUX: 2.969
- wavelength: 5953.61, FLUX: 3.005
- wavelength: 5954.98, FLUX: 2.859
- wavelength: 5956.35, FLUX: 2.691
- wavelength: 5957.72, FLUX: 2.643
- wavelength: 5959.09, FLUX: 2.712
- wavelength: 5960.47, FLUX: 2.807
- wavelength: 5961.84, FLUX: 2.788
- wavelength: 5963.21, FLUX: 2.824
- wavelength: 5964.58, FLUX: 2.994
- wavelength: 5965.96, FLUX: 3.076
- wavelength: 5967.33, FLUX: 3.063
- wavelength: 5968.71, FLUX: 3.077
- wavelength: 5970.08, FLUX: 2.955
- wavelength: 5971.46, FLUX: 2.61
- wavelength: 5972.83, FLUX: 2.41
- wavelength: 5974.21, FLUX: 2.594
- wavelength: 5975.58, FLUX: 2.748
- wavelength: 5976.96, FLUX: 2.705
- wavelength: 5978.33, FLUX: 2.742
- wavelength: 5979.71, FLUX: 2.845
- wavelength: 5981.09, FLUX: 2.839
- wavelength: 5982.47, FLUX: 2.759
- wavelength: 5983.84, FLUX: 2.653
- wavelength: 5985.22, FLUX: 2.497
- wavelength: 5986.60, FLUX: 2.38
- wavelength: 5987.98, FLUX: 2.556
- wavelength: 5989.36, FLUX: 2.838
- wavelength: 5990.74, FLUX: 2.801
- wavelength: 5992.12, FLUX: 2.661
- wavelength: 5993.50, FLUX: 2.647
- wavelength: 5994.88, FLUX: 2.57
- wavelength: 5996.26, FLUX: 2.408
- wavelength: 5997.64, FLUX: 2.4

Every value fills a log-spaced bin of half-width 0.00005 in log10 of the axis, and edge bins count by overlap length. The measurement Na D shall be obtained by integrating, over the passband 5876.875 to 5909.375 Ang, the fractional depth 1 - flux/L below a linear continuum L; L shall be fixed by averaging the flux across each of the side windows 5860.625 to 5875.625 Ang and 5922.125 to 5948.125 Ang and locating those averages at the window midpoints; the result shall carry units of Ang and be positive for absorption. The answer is 1.4 Ang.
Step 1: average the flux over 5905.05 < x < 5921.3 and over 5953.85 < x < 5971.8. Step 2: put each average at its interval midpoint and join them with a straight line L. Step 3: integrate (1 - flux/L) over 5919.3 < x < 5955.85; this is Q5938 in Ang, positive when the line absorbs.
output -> 1.6 Ang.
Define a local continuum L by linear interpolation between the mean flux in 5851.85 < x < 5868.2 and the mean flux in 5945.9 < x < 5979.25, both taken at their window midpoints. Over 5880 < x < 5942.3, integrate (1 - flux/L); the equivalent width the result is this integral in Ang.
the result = 3.4 Ang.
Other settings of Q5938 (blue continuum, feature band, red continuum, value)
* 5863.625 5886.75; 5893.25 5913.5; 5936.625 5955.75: 0.6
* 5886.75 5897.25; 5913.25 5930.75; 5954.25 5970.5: -0.9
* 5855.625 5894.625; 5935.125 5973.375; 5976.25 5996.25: -2.1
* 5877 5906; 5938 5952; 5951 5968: 0.8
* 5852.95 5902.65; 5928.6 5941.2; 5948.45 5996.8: -0.2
